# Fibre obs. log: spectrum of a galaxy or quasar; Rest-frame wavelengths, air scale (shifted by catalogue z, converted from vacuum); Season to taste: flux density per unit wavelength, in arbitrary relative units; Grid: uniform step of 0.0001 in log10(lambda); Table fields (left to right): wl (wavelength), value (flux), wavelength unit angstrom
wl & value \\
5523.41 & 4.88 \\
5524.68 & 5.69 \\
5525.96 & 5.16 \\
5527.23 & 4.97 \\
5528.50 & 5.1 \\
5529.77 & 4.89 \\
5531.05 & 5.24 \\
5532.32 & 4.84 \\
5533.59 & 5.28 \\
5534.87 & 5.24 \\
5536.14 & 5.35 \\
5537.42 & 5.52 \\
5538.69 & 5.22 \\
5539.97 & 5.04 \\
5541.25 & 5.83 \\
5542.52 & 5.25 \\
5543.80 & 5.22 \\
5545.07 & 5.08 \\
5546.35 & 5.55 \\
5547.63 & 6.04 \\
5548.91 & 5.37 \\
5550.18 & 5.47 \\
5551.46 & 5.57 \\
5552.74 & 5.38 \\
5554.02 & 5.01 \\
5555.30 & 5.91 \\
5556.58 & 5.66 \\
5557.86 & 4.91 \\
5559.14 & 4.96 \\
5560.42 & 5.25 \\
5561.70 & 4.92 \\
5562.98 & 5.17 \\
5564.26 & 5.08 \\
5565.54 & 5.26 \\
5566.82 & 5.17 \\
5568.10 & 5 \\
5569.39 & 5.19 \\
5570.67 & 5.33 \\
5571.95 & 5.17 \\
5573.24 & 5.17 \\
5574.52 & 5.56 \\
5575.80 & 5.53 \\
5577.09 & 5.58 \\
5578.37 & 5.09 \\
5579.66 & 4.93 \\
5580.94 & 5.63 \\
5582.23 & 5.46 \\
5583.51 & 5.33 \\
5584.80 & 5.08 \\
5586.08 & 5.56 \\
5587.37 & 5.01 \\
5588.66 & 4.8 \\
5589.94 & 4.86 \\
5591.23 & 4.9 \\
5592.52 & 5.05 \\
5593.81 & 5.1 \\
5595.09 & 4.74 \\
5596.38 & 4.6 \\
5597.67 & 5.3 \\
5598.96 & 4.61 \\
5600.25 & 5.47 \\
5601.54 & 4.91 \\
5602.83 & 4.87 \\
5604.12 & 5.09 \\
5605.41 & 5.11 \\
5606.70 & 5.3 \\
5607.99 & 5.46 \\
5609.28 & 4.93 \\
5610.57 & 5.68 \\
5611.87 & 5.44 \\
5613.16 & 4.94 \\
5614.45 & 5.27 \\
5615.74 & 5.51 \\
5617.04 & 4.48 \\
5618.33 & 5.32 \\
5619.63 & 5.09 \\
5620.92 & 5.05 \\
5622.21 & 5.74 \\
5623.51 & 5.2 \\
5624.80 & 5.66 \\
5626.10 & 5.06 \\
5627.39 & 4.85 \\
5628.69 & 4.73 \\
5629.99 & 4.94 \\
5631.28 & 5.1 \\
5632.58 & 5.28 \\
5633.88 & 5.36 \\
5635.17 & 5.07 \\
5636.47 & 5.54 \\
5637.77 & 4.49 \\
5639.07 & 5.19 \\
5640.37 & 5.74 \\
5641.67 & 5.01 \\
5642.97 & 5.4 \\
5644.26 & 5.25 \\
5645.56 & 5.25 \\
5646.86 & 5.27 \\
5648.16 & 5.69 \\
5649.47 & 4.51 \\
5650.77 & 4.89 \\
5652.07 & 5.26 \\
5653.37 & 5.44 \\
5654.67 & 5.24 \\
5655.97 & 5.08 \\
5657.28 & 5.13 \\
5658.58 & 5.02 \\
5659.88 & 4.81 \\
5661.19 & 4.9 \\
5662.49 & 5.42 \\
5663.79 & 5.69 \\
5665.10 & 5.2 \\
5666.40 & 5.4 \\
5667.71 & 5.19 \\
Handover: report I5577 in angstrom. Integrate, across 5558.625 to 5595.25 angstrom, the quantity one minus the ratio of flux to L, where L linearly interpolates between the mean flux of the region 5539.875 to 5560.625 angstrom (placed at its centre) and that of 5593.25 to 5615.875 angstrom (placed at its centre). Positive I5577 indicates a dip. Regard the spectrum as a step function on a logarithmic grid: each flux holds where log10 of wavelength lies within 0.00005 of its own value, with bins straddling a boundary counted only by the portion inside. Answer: 0.6 angstrom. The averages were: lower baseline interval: 5.39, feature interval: 5.18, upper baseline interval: 5.12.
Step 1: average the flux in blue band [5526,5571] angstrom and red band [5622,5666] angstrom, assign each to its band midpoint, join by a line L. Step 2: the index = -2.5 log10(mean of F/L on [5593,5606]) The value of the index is 0.05 mag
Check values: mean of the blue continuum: 5.26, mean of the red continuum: 5.18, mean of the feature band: 4.98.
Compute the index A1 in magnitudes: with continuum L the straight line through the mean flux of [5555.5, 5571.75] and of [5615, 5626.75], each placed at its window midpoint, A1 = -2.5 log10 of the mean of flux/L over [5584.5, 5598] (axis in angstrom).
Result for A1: 0.05 mag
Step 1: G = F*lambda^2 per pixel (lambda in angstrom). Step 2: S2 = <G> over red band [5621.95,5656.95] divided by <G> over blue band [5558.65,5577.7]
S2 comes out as 1.02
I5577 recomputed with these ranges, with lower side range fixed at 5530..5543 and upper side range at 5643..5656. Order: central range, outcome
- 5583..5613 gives 0.8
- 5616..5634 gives 0.3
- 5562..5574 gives 0.2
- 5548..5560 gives -0.3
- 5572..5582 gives -0.2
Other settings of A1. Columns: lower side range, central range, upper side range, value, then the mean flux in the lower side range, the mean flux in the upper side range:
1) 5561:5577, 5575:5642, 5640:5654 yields 0.016 mag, 5.23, 5.24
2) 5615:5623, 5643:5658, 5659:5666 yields 0.003 mag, 5.2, 5.21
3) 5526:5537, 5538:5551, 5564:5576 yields -0.050 mag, 5.13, 5.24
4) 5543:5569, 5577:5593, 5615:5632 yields 0.013 mag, 5.3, 5.13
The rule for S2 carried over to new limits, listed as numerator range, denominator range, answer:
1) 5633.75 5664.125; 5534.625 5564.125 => 1.01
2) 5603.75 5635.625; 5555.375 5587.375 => 1.00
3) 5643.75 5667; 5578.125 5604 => 1.05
